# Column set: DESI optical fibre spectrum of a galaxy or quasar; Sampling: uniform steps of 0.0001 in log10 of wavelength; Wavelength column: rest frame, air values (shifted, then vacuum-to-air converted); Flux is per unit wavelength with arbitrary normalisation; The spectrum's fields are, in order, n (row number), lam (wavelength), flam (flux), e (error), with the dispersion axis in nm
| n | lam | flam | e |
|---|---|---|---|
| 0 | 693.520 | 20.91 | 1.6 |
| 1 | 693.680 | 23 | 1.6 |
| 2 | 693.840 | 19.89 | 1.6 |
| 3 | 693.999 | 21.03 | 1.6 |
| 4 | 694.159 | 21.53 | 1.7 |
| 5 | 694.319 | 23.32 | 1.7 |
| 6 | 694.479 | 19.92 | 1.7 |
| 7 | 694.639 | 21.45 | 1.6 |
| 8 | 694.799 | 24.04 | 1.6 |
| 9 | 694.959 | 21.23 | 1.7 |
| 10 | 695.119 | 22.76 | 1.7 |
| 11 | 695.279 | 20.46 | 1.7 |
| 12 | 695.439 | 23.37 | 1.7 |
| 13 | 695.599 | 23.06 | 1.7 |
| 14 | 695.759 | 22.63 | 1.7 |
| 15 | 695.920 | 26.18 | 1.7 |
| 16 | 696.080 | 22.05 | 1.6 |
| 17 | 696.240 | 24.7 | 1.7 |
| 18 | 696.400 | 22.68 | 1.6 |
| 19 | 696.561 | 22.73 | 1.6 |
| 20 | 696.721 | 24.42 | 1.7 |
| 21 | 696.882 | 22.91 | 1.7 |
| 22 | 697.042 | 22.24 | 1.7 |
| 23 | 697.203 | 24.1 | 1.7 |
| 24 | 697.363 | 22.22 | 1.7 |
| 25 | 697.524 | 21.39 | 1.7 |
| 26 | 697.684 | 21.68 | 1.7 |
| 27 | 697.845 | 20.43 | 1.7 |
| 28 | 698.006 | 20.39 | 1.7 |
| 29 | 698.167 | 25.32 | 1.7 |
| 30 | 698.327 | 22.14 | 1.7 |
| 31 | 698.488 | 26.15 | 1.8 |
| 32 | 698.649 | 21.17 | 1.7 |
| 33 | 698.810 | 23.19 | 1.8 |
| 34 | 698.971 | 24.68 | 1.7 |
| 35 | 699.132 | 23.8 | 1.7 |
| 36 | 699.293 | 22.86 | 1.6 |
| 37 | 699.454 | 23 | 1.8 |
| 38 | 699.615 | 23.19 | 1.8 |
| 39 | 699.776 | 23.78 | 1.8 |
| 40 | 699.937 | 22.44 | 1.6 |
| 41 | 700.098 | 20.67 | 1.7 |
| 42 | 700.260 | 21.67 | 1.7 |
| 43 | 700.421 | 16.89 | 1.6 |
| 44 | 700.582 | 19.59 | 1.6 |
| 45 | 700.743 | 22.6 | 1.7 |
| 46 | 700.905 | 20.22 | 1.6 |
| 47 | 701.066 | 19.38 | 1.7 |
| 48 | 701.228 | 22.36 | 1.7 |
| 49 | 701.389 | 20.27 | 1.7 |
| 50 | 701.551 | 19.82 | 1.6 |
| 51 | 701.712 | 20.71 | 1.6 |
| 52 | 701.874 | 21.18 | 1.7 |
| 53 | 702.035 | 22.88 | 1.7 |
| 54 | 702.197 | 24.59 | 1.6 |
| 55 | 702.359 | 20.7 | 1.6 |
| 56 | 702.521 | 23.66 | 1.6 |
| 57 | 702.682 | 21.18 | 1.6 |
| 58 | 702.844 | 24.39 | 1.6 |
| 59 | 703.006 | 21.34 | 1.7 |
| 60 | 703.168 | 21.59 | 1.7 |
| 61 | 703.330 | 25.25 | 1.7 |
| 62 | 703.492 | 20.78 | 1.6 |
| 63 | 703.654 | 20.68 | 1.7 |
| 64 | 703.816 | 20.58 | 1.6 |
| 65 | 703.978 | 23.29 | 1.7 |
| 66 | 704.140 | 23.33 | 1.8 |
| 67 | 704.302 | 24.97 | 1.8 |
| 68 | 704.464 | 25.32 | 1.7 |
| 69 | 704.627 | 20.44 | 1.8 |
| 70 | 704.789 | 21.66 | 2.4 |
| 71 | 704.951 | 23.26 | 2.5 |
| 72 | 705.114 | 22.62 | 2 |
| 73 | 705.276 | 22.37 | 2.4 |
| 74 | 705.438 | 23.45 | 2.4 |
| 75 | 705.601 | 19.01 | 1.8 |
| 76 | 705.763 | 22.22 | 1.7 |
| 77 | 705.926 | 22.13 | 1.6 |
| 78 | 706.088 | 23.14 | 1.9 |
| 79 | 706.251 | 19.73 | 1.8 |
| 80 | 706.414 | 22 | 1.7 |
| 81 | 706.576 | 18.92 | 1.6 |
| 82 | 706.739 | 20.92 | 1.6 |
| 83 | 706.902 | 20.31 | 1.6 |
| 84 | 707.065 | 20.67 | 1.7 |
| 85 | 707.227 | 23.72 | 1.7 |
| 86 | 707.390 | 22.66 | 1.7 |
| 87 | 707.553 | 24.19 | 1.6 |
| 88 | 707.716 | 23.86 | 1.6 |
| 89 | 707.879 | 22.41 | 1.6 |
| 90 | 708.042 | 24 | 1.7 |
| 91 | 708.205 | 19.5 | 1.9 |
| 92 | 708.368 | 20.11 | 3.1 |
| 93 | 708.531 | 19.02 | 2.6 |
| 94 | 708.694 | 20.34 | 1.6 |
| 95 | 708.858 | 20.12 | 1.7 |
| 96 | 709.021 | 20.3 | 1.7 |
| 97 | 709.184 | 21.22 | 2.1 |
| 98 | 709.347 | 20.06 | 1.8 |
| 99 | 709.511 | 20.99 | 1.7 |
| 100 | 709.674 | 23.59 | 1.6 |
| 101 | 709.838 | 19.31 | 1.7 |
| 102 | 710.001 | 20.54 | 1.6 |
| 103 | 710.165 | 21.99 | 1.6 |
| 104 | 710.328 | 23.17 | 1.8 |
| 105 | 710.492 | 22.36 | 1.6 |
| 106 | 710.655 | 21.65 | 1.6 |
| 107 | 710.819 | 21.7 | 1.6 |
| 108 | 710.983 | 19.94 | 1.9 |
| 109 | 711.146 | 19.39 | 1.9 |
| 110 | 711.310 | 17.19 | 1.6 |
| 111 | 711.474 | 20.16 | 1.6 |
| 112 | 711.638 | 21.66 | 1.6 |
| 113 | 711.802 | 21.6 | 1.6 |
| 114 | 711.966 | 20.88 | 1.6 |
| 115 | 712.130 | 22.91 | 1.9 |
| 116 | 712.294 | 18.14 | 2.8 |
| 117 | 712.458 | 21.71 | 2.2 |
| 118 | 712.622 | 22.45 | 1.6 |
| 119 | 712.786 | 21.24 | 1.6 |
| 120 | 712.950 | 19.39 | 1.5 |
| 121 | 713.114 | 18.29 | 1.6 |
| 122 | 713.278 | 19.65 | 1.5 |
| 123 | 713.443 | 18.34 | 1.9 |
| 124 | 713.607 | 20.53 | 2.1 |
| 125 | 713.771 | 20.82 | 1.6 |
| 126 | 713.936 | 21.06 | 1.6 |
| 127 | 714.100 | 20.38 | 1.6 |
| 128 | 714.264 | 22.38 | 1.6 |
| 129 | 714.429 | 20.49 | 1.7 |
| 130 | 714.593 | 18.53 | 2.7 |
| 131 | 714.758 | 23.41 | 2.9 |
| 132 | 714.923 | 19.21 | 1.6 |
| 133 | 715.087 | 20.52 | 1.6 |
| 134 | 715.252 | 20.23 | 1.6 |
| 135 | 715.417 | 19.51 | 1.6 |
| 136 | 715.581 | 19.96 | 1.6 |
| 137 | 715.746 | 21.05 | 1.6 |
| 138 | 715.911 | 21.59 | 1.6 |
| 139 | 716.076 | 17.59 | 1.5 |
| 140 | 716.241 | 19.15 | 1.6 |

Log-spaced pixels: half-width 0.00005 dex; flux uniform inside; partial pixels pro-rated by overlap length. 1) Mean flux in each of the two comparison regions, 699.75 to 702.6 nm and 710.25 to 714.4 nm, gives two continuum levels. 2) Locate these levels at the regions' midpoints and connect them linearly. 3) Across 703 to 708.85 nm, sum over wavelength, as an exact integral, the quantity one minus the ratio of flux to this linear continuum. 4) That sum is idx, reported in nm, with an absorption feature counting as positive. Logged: -0.255 nm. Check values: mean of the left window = 21.2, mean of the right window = 20.7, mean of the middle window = 21.9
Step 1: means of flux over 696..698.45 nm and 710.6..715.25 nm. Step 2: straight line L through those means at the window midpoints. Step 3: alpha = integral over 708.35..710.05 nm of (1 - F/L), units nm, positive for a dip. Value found 0.04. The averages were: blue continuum 22.7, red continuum 20.5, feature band 20.5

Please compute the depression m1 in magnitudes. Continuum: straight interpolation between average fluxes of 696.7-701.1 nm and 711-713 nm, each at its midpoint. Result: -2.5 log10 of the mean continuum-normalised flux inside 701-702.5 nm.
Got 0.02 mag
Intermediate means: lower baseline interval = 22.2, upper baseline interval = 20.6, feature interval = 21.4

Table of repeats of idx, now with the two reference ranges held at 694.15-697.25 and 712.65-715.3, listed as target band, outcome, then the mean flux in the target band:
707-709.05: -0.050 nm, 21.7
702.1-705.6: -0.139 nm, 22.6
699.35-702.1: 0.112 nm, 21.2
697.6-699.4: -0.038 nm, 22.9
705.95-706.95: 0.020 nm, 20.9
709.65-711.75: -0.014 nm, 20.9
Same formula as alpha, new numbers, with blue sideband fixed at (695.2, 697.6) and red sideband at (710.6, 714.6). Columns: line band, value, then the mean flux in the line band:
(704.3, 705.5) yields -0.067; 22.9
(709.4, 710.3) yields -0.021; 21.4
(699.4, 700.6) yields 0.053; 21.5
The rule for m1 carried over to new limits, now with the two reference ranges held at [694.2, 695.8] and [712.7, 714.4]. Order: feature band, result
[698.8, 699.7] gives -0.08 mag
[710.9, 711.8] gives 0.03 mag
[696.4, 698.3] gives -0.03 mag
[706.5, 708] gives -0.06 mag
